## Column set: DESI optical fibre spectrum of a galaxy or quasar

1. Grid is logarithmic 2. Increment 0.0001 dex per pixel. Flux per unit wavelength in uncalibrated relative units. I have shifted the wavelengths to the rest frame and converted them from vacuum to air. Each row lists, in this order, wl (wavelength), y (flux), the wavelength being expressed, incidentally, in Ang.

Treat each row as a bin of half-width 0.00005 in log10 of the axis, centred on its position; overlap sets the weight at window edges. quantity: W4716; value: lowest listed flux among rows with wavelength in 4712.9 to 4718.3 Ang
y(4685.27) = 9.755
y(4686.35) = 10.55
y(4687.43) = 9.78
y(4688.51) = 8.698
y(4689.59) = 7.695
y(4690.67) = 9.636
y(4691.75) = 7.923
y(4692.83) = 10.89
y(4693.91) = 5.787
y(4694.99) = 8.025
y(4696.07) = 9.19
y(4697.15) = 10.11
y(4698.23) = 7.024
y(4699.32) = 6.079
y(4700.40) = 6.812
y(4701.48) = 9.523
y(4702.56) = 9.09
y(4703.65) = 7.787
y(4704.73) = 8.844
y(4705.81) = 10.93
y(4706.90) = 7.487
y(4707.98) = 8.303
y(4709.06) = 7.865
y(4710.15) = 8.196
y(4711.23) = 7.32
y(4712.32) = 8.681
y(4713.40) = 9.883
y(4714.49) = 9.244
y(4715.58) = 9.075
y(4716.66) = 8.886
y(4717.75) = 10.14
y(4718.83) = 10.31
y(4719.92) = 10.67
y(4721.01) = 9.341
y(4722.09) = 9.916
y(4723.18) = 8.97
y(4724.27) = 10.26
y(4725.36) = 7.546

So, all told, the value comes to 8.886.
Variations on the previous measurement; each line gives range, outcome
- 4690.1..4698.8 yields 5.787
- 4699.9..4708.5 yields 6.812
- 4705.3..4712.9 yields 7.32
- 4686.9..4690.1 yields 7.695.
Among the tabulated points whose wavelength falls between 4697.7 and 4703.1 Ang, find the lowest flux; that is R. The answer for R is 6.079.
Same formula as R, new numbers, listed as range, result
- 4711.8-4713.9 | 8.681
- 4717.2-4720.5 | 10.14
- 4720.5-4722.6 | 9.341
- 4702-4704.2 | 7.787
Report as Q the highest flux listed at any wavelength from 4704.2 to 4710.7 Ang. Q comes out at 10.93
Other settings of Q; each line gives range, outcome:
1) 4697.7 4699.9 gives 7.024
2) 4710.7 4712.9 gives 8.681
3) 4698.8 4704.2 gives 9.523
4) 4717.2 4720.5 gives 10.67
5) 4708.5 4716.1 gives 9.883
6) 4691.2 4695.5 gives 10.89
